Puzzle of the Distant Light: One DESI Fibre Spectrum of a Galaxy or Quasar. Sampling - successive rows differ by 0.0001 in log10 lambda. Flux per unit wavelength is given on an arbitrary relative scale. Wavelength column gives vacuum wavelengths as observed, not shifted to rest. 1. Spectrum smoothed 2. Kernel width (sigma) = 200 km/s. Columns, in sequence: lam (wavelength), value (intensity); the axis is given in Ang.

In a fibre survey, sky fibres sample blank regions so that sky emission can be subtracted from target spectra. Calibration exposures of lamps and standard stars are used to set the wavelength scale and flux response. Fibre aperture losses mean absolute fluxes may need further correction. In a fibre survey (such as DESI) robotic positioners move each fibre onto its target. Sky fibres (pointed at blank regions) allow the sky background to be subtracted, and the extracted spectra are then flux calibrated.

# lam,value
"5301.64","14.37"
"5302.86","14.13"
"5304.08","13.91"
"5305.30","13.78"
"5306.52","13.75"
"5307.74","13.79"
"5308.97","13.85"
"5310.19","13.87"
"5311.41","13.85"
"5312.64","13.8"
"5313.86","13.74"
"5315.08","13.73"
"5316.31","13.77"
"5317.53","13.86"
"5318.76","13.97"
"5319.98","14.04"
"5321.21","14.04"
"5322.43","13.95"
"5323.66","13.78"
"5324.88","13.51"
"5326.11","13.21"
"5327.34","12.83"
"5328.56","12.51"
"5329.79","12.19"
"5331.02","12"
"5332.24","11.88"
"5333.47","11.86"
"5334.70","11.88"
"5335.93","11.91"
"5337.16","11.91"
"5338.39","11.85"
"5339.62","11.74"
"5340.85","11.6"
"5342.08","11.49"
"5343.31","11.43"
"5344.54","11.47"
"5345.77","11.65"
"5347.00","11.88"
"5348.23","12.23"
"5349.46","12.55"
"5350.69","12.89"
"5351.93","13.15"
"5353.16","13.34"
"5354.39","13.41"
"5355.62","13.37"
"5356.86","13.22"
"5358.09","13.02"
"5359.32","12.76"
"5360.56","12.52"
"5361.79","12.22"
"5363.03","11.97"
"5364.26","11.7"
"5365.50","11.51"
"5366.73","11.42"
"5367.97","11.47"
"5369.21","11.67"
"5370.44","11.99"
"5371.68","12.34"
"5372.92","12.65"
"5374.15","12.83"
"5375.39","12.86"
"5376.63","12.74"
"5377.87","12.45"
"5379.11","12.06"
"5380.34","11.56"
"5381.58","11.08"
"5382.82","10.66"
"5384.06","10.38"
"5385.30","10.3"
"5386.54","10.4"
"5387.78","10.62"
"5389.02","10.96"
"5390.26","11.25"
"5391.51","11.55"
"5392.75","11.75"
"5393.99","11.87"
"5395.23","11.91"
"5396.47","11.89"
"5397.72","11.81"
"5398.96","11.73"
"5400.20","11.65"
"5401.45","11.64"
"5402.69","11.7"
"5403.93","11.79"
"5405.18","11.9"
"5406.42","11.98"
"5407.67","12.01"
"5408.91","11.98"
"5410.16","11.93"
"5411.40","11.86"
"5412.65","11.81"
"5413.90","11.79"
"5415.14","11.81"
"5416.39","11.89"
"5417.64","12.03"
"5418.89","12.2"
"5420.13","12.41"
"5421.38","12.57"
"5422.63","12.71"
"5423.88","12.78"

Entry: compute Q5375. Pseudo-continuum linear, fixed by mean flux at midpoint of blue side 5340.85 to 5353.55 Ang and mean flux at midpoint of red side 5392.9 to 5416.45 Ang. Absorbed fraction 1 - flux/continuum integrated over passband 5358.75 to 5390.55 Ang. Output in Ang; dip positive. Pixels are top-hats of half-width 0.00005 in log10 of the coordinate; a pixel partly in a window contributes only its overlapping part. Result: 0.8 Ang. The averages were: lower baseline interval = 12.2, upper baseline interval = 11.8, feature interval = 11.7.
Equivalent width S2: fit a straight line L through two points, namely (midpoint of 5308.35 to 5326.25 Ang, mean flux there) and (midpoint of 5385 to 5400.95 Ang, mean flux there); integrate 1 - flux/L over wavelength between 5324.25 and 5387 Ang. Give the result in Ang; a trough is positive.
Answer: 2.3 Ang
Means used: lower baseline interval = 13.8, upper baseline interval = 11.4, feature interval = 12.1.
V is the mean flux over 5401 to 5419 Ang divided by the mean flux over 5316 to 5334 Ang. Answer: 0.90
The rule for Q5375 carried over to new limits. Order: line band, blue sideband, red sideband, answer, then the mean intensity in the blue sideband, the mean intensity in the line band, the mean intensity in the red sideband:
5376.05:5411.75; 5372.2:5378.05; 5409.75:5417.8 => 2.12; 12.7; 11.6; 11.9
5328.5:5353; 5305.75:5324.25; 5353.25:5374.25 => 1.96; 13.8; 12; 12.4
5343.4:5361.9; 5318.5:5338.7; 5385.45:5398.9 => -0.58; 12.8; 12.6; 11.4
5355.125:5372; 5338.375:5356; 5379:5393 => -0.69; 12.3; 12.2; 11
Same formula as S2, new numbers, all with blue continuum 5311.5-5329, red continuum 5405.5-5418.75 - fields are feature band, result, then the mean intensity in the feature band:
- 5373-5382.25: 0.2 Ang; 12.3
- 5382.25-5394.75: 1.4 Ang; 11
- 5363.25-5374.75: 0.7 Ang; 12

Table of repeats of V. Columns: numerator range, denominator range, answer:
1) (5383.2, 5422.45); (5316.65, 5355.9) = 0.93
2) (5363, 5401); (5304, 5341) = 0.89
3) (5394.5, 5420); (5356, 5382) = 0.97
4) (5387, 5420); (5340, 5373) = 0.96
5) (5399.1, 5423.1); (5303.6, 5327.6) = 0.87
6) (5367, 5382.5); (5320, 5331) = 0.91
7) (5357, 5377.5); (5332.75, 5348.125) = 1.04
